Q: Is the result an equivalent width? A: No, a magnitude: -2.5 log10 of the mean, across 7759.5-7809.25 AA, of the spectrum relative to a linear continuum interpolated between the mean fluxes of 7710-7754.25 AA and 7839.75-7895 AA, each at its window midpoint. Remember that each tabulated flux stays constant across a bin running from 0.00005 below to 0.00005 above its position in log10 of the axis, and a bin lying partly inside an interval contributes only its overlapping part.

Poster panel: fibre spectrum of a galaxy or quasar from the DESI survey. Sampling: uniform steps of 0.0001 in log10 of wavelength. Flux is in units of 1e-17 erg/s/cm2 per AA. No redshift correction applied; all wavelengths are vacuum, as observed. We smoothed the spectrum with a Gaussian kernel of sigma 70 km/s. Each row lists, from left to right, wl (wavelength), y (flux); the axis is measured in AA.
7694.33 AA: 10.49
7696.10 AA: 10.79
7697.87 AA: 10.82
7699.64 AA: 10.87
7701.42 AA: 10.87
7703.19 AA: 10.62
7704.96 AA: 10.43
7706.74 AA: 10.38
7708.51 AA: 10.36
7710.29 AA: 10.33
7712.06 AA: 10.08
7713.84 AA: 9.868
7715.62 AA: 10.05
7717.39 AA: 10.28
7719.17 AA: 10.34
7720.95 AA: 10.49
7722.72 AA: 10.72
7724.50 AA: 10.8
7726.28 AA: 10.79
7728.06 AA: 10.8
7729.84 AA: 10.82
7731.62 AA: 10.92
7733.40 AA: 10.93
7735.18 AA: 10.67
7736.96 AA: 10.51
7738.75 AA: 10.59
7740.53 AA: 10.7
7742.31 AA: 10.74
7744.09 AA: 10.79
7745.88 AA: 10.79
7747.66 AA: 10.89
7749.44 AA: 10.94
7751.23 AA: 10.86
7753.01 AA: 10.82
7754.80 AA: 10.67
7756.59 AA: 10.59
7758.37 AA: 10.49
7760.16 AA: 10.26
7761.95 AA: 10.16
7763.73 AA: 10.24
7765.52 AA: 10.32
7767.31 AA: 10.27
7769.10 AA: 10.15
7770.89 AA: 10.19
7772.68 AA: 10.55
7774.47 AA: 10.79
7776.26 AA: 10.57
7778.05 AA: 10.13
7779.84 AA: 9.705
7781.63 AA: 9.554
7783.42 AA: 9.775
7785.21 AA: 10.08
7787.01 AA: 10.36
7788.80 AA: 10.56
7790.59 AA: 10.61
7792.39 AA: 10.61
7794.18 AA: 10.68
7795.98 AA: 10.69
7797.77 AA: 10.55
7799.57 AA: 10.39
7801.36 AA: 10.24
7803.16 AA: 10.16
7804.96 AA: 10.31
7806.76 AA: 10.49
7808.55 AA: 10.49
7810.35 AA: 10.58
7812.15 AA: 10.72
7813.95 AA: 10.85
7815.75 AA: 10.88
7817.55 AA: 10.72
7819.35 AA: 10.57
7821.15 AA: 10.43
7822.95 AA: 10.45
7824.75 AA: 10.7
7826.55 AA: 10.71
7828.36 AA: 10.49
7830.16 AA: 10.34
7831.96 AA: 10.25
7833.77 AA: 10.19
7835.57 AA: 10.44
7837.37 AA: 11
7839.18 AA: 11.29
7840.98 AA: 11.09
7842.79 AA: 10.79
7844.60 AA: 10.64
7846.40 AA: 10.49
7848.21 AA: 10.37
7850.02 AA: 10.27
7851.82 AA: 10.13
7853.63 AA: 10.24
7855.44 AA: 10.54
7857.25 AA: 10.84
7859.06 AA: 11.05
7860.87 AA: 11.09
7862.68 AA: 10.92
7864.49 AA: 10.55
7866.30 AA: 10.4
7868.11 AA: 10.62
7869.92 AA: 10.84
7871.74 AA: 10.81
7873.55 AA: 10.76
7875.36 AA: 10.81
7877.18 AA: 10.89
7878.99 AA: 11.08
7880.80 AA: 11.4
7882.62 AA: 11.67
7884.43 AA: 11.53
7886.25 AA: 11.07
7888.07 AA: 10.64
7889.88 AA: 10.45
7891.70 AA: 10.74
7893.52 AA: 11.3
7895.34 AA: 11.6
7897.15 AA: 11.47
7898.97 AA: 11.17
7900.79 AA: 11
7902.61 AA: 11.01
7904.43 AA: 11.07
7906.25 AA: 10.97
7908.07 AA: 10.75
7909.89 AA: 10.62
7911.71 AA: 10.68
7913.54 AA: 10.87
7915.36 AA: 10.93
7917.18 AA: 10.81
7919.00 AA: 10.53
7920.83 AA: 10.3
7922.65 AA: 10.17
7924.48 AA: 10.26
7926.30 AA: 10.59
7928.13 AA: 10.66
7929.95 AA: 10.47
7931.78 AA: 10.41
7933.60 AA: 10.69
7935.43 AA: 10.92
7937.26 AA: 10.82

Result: 0.04 mag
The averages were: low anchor 10.6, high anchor 10.8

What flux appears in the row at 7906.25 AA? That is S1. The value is 10.97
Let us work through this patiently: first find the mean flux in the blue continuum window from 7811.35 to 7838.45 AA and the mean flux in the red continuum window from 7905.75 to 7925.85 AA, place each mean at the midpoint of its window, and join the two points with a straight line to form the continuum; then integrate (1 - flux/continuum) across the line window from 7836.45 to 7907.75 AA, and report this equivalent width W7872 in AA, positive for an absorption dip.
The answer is -1.9 AA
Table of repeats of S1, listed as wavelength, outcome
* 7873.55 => 10.76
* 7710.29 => 10.33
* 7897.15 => 11.47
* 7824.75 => 10.7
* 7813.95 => 10.85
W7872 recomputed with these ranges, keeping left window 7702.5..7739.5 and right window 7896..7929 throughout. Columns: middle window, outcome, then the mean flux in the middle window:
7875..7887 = -0.6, 11.2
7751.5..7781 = 0.6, 10.4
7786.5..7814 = 0.3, 10.5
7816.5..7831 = 0.1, 10.6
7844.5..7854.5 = 0.3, 10.3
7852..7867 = 0.0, 10.7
